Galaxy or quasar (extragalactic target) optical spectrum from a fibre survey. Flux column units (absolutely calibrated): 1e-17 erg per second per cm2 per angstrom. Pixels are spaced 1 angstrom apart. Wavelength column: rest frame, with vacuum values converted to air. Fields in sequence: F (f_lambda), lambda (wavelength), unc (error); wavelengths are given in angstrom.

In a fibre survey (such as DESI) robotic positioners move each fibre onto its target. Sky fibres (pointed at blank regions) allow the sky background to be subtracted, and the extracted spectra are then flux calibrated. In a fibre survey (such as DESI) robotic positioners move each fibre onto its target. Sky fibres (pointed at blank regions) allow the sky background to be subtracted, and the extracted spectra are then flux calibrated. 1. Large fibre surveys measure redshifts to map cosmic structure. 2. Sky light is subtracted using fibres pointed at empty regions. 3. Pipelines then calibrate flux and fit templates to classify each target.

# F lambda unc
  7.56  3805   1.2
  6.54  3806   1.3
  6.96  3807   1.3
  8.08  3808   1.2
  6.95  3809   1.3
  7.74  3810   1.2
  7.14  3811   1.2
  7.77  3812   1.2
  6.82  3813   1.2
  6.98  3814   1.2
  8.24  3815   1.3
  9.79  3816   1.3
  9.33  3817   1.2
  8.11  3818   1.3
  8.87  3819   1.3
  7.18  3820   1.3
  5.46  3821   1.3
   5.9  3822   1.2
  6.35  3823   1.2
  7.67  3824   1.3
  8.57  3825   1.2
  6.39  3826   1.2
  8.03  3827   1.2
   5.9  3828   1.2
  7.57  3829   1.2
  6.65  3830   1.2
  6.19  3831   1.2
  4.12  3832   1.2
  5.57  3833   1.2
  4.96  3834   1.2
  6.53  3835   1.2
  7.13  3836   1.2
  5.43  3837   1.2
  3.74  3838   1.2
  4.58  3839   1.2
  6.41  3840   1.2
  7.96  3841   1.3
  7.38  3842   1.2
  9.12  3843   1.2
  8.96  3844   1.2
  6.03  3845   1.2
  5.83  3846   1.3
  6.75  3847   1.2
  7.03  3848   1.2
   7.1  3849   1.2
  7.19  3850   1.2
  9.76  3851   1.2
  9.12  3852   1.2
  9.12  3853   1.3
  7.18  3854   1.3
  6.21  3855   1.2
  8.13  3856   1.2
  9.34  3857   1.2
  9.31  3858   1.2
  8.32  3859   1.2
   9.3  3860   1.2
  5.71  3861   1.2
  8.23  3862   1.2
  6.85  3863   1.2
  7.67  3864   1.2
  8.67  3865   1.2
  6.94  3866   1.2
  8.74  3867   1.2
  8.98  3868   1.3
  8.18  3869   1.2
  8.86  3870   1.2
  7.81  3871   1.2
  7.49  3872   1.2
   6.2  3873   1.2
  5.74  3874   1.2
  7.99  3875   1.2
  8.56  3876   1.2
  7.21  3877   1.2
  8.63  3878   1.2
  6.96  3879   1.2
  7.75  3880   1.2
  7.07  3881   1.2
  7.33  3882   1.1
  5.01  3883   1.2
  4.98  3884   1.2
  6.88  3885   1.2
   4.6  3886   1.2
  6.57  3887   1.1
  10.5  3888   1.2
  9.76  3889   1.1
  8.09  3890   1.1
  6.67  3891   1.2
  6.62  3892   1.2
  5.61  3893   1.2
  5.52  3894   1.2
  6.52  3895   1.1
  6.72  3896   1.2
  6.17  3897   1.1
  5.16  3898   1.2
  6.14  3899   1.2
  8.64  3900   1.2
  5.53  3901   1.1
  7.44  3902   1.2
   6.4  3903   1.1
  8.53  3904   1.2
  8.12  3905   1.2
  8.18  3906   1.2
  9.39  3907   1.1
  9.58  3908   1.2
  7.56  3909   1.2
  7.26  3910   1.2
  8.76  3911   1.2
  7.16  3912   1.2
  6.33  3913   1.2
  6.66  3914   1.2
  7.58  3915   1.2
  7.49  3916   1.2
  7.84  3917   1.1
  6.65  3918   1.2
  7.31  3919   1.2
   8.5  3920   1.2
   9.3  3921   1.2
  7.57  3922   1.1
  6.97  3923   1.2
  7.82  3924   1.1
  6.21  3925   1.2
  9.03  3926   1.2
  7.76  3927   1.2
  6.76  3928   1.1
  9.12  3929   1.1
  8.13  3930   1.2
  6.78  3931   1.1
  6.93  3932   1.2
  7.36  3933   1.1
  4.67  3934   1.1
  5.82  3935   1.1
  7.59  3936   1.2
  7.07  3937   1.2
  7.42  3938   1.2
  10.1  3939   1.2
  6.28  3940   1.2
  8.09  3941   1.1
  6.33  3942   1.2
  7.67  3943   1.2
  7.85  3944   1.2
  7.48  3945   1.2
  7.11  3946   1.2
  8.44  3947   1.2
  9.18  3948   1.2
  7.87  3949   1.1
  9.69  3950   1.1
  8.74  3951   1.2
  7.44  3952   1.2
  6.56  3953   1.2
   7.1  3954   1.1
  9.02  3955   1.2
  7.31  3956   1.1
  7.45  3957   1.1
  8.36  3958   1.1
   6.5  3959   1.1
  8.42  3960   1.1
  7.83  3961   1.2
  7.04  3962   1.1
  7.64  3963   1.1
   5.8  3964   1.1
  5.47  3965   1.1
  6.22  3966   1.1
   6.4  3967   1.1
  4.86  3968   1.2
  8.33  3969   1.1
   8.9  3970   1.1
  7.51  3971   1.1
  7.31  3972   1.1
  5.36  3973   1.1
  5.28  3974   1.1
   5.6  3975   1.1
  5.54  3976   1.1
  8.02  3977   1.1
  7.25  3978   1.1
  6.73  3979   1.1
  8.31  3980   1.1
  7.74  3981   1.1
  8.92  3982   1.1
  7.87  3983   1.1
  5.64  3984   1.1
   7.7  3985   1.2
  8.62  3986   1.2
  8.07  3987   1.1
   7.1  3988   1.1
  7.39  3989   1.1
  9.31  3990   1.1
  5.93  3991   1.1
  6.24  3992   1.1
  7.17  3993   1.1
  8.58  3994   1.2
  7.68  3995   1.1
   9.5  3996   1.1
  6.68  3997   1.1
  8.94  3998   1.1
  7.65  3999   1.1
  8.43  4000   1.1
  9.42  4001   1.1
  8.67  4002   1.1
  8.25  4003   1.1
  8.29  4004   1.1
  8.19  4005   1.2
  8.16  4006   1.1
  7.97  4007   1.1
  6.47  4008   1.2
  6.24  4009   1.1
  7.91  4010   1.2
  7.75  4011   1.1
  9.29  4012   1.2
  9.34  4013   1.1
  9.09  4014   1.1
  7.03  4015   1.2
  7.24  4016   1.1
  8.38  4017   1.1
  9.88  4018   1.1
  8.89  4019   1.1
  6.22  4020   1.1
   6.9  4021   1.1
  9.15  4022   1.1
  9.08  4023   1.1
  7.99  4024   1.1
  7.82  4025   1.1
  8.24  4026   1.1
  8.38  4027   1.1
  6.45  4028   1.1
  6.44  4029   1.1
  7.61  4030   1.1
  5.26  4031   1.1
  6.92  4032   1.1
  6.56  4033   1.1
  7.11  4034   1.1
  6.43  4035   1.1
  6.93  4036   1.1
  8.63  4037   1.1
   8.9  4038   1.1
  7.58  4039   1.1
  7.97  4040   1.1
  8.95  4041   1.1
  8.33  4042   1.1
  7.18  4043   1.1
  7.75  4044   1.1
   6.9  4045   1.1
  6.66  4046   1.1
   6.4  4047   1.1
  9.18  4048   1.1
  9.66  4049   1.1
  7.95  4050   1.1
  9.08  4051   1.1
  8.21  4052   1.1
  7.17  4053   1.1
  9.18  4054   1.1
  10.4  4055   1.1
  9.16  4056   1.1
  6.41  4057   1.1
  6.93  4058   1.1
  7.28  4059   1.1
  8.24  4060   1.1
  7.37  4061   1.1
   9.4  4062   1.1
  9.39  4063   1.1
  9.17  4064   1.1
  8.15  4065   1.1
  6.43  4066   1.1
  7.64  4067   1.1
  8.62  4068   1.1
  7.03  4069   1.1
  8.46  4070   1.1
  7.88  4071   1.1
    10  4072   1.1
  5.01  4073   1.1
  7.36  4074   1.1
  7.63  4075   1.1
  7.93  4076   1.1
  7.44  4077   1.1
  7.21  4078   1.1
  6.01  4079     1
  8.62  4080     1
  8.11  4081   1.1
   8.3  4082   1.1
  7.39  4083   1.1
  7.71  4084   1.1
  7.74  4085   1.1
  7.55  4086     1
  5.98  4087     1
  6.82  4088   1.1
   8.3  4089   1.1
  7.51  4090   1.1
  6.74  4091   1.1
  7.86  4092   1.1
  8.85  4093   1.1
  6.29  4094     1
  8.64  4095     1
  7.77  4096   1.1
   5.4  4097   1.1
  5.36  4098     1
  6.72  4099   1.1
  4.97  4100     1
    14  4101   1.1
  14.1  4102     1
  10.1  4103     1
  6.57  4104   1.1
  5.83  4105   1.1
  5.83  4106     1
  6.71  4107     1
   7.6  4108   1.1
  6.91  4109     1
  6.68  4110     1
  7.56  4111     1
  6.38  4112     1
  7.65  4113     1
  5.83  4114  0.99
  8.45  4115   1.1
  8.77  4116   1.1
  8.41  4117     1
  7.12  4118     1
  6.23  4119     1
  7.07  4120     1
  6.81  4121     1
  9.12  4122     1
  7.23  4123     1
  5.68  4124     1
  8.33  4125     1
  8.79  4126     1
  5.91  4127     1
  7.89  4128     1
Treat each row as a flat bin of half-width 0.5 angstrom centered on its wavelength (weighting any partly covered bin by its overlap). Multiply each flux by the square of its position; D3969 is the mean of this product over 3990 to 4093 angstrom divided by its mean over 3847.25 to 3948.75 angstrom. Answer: 1.12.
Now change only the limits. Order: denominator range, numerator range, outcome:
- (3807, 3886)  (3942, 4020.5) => 1.12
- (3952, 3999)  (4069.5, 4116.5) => 1.10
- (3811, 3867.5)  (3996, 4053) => 1.19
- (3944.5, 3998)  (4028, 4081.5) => 1.09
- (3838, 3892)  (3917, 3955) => 1.05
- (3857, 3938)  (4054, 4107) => 1.15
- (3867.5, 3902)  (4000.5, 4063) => 1.21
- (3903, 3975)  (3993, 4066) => 1.12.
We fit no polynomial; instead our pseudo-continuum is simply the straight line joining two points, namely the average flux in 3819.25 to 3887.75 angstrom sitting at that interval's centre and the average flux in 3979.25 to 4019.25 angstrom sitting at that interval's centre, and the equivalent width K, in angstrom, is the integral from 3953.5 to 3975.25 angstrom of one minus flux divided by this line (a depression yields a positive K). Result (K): 2.18 angstrom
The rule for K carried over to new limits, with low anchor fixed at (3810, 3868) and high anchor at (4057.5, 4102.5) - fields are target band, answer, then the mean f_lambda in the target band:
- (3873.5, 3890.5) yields 0.3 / 7.27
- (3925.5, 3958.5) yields -0.6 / 7.65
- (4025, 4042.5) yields 0.6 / 7.46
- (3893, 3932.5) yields 0.3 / 7.4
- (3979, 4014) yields -1.3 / 7.92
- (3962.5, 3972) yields 0.9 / 6.82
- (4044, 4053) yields -0.2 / 7.94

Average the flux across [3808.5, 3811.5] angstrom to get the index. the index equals 7.28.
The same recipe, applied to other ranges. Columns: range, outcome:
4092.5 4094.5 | 7.57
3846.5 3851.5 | 7.57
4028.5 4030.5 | 7.03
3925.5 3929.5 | 8.17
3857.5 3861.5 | 8.16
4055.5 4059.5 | 7.45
